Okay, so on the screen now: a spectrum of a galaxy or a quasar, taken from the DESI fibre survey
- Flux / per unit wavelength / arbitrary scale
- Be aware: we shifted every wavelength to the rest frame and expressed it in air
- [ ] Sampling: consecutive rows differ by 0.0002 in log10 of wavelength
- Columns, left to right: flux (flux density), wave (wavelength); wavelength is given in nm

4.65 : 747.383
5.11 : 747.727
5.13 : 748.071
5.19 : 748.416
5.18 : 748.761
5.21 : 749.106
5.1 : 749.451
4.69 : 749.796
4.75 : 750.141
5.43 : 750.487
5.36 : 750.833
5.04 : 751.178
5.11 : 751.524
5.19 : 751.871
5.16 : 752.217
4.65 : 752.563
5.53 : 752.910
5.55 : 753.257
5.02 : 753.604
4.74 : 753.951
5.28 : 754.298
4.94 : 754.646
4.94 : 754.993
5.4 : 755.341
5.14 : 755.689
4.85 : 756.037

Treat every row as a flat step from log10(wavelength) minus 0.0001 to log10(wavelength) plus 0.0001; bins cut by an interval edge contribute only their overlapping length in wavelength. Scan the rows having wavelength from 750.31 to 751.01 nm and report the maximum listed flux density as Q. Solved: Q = 5.43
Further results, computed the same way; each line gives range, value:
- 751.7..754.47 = 5.55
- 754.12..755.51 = 5.4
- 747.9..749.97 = 5.21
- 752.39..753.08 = 5.53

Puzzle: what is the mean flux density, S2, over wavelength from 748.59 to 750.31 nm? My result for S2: 4.99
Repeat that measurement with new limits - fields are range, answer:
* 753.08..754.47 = 5.15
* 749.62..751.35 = 5.06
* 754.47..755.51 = 5.09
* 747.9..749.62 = 5.16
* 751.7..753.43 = 5.22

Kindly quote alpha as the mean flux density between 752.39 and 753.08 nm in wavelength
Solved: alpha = 5.09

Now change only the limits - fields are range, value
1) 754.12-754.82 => 5.11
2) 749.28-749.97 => 4.9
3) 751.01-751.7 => 5.07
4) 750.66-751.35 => 5.21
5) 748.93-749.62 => 5.16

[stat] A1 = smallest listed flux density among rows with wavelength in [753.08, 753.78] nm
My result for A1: 5.02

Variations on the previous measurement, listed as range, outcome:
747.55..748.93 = 5.11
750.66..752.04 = 5.04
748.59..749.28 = 5.18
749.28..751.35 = 4.69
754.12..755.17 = 4.94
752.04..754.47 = 4.65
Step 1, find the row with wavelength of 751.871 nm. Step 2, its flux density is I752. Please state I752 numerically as 5.19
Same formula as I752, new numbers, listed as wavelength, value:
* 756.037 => 4.85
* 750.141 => 4.75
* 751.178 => 5.04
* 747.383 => 4.65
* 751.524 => 5.11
